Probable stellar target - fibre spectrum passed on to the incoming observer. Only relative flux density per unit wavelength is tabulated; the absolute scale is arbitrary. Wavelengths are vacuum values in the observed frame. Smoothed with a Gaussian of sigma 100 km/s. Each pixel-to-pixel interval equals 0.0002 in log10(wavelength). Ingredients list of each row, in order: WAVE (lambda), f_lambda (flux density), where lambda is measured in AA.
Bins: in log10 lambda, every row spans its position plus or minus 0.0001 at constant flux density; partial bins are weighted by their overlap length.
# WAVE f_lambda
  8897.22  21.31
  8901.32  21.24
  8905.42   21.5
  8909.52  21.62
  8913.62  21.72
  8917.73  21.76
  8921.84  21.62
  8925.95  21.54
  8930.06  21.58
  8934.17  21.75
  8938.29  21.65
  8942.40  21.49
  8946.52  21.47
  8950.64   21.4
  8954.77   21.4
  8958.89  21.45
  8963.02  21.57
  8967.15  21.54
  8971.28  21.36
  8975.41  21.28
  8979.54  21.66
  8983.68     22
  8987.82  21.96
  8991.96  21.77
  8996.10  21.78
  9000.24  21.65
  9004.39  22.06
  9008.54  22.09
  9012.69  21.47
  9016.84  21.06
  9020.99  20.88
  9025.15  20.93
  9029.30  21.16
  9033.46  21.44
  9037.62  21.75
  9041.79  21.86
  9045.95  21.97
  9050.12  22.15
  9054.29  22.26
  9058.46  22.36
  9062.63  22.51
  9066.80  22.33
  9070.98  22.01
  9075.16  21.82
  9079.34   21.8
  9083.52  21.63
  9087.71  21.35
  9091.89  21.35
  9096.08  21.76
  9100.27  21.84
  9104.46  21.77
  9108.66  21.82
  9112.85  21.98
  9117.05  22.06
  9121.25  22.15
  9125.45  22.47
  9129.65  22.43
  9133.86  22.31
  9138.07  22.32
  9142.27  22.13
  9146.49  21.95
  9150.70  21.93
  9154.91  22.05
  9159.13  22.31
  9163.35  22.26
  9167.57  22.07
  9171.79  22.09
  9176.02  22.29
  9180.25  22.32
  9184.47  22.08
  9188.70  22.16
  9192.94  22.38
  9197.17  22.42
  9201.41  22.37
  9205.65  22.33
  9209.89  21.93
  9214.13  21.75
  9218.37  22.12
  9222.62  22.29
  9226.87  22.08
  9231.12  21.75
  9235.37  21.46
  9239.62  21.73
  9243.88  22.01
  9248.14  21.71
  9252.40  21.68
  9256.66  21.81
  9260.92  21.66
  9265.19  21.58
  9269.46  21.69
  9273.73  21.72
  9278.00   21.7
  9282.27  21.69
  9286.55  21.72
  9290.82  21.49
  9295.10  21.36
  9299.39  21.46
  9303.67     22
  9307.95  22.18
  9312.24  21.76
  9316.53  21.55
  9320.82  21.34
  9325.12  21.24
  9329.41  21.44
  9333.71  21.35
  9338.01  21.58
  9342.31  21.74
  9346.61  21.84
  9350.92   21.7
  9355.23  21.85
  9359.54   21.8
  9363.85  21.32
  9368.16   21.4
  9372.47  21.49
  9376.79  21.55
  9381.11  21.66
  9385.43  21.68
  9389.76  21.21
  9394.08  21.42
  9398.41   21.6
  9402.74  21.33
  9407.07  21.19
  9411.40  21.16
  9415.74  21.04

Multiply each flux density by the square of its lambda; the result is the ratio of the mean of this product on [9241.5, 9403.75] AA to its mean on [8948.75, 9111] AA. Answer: 1.1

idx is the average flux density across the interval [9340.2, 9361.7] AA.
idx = 21.8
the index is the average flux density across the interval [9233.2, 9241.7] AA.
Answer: 21.6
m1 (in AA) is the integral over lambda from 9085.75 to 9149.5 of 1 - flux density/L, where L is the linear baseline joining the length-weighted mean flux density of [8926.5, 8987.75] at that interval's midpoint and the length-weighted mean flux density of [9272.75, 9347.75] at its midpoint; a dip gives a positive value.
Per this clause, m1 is -1.2 AA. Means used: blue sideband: 21.6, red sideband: 21.6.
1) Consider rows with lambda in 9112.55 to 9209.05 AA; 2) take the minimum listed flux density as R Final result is 21.93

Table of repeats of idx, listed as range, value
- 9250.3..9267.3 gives 21.7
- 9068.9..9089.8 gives 21.7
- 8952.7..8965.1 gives 21.5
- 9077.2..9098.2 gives 21.6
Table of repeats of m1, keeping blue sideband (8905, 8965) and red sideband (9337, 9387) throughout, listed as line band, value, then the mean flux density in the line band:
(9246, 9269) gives -0.1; 21.7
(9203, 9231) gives -0.6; 22.1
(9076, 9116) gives -0.2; 21.7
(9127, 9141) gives -0.5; 22.4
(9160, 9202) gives -1.2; 22.2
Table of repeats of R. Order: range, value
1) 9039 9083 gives 21.8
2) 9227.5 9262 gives 21.46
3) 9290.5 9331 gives 21.24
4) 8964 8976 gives 21.28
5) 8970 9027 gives 20.88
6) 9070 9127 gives 21.35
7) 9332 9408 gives 21.19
